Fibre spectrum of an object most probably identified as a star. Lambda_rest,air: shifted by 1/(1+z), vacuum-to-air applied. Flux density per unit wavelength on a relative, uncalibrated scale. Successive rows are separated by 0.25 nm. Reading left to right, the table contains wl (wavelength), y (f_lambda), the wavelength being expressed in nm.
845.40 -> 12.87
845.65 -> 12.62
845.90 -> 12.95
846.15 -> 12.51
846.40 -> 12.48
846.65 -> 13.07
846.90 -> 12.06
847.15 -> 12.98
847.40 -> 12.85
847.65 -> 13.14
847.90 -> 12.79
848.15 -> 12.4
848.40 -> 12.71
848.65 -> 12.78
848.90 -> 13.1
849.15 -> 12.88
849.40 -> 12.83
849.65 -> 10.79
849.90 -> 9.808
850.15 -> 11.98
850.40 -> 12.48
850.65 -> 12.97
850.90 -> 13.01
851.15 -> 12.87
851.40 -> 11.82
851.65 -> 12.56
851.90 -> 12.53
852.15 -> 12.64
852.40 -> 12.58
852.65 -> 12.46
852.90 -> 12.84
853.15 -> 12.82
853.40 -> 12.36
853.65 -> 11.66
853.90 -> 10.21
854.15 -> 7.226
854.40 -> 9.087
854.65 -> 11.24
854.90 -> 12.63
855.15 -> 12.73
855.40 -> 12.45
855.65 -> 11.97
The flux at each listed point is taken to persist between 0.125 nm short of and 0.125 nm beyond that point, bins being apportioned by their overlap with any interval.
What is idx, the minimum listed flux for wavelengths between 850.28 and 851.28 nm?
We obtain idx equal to 12.48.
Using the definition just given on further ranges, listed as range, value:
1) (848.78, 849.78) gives 10.79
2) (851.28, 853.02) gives 11.82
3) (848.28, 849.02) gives 12.71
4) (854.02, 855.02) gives 7.226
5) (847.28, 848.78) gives 12.4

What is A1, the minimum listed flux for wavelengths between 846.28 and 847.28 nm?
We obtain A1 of 12.06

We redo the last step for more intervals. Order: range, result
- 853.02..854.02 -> 10.21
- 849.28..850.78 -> 9.808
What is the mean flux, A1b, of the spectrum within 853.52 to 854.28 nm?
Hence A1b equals 9.71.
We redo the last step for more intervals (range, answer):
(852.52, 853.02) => 12.6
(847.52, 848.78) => 12.8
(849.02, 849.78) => 12.2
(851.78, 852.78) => 12.6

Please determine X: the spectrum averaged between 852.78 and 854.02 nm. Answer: 12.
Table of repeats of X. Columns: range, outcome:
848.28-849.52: 12.9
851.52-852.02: 12.5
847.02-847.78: 13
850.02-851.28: 12.6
